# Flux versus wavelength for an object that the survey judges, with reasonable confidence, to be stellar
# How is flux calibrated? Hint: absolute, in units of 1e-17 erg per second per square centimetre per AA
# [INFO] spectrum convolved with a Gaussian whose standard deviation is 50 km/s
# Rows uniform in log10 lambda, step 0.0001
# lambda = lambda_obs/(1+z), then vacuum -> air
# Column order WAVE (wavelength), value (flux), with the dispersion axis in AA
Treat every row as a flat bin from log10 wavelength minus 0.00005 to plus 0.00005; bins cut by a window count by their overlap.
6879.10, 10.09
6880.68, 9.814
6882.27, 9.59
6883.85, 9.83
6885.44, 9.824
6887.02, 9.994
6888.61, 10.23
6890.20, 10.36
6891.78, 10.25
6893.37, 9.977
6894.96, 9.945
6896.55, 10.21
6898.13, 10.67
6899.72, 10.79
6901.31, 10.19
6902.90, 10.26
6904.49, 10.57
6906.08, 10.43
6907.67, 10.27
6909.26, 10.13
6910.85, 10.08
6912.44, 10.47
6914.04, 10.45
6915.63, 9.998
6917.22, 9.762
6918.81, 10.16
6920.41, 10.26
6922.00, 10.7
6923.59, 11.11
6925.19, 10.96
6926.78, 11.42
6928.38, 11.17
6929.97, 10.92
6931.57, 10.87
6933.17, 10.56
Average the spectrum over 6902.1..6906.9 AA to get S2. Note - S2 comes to 10.4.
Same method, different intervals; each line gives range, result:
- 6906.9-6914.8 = 10.3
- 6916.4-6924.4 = 10.4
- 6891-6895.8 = 10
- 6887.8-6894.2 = 10.2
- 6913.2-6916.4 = 10.2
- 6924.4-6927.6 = 11.2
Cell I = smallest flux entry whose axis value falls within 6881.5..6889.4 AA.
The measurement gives 9.59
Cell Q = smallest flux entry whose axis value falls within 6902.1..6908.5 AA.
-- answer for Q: 10.26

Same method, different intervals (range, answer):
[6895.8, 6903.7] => 10.19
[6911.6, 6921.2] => 9.762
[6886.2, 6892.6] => 9.994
